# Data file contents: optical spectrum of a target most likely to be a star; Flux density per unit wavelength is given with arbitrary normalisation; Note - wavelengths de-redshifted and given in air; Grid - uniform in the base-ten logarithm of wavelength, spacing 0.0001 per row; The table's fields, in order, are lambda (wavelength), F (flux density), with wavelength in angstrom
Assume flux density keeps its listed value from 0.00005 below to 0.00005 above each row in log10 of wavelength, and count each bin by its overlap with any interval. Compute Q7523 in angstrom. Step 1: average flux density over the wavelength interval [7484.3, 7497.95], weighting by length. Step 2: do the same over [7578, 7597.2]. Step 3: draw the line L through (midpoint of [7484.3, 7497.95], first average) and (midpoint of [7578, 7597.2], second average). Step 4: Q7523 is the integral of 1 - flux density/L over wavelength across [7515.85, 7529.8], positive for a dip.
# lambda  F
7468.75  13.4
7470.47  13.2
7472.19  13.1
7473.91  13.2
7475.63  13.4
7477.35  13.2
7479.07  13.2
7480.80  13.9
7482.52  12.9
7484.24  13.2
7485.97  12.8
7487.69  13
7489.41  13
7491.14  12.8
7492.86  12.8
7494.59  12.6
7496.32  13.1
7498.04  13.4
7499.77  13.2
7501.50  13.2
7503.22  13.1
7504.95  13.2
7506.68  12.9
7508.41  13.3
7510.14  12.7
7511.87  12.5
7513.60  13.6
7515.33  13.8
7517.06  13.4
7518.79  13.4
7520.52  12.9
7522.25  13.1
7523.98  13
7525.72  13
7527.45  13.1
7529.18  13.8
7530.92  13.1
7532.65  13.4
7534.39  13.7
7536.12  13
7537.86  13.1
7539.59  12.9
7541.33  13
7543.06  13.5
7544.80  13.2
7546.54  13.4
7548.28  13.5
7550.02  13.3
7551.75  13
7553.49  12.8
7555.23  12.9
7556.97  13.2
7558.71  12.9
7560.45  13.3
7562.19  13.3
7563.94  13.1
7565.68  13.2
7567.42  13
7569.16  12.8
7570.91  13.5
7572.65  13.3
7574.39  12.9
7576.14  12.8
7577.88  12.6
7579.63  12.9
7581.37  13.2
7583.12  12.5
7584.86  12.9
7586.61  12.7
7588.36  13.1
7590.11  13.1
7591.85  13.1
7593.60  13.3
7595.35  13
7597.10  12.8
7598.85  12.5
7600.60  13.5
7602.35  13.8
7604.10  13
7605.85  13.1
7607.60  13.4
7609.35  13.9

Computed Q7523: -0.3 angstrom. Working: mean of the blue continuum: 12.9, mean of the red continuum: 13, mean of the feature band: 13.2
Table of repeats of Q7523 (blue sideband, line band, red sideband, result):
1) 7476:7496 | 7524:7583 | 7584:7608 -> -0.28 angstrom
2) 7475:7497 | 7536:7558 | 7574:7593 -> -0.31 angstrom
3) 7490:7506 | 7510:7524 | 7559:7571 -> -0.13 angstrom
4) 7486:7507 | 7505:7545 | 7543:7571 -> -0.34 angstrom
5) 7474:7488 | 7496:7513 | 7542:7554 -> 0.20 angstrom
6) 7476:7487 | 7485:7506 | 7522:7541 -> 0.29 angstrom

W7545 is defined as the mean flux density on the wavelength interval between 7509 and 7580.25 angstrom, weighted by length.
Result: 13.1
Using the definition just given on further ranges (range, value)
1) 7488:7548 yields 13.2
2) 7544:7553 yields 13.3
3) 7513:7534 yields 13.3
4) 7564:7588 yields 13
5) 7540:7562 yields 13.2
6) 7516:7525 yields 13.2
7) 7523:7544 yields 13.2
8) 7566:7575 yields 13.1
